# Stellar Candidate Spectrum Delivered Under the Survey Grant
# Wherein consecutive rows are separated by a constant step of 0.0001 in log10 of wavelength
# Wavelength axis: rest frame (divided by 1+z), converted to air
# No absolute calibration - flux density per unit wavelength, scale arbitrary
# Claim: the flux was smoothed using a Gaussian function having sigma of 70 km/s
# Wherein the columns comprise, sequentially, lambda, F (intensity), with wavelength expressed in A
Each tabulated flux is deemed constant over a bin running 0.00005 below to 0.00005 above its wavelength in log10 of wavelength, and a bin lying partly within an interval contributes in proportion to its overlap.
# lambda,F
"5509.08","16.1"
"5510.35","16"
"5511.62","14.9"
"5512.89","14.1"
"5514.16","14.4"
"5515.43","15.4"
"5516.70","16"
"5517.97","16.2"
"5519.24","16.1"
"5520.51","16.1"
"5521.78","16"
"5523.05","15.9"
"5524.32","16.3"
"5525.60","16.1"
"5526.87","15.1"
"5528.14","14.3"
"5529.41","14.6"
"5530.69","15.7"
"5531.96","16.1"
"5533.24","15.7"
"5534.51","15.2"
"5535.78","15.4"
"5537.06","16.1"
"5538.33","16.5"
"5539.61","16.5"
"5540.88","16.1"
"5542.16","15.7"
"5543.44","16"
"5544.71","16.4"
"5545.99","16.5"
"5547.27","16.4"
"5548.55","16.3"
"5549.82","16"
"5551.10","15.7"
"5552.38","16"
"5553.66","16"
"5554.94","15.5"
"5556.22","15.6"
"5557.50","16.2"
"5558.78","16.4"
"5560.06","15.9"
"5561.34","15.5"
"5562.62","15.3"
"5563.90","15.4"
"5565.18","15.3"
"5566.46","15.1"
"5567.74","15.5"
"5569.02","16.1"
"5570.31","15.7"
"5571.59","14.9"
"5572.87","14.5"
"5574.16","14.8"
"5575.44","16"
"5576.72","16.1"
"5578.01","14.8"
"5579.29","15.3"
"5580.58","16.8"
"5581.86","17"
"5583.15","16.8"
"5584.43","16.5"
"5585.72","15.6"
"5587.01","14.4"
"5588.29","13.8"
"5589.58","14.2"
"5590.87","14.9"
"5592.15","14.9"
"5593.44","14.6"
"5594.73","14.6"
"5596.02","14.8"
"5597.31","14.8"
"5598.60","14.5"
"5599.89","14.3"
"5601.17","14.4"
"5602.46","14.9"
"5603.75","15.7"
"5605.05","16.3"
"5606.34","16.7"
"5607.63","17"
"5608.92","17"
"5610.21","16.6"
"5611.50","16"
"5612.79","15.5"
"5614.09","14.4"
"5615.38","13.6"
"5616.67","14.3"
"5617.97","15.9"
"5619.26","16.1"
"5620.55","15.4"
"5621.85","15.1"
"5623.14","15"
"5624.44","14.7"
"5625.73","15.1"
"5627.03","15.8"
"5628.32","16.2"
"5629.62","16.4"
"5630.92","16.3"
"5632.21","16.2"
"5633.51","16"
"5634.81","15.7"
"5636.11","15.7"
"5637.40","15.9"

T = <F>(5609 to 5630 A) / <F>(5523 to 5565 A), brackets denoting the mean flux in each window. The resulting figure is 0.97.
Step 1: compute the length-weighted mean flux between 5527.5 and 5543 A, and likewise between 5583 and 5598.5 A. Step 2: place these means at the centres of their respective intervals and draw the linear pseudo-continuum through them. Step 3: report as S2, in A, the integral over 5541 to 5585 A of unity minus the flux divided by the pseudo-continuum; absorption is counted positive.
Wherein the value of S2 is -1.6 A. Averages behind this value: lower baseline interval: 15.7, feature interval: 15.8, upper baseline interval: 14.9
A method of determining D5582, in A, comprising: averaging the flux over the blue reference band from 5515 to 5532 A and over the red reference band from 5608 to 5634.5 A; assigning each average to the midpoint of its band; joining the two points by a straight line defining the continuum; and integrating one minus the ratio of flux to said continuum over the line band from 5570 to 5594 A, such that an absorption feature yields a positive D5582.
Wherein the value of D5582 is 0.45 A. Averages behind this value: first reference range 15.7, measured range 15.3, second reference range 15.6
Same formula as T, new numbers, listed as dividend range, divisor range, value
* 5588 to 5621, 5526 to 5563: 0.96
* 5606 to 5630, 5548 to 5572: 0.99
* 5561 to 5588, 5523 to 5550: 0.98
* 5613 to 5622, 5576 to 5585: 0.93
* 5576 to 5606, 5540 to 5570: 0.96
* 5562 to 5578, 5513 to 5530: 0.99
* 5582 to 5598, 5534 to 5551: 0.94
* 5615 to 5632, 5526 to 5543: 0.99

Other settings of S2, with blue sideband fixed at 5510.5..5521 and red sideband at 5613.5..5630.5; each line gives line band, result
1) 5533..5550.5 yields -0.78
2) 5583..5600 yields 0.47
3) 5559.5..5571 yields -0.14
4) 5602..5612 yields -0.68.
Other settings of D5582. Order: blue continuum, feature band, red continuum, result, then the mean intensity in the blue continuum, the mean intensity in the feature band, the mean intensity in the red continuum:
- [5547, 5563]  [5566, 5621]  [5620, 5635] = 1.4 A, 15.9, 15.4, 15.7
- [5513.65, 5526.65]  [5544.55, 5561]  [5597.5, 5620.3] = -0.4 A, 15.8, 16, 15.5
